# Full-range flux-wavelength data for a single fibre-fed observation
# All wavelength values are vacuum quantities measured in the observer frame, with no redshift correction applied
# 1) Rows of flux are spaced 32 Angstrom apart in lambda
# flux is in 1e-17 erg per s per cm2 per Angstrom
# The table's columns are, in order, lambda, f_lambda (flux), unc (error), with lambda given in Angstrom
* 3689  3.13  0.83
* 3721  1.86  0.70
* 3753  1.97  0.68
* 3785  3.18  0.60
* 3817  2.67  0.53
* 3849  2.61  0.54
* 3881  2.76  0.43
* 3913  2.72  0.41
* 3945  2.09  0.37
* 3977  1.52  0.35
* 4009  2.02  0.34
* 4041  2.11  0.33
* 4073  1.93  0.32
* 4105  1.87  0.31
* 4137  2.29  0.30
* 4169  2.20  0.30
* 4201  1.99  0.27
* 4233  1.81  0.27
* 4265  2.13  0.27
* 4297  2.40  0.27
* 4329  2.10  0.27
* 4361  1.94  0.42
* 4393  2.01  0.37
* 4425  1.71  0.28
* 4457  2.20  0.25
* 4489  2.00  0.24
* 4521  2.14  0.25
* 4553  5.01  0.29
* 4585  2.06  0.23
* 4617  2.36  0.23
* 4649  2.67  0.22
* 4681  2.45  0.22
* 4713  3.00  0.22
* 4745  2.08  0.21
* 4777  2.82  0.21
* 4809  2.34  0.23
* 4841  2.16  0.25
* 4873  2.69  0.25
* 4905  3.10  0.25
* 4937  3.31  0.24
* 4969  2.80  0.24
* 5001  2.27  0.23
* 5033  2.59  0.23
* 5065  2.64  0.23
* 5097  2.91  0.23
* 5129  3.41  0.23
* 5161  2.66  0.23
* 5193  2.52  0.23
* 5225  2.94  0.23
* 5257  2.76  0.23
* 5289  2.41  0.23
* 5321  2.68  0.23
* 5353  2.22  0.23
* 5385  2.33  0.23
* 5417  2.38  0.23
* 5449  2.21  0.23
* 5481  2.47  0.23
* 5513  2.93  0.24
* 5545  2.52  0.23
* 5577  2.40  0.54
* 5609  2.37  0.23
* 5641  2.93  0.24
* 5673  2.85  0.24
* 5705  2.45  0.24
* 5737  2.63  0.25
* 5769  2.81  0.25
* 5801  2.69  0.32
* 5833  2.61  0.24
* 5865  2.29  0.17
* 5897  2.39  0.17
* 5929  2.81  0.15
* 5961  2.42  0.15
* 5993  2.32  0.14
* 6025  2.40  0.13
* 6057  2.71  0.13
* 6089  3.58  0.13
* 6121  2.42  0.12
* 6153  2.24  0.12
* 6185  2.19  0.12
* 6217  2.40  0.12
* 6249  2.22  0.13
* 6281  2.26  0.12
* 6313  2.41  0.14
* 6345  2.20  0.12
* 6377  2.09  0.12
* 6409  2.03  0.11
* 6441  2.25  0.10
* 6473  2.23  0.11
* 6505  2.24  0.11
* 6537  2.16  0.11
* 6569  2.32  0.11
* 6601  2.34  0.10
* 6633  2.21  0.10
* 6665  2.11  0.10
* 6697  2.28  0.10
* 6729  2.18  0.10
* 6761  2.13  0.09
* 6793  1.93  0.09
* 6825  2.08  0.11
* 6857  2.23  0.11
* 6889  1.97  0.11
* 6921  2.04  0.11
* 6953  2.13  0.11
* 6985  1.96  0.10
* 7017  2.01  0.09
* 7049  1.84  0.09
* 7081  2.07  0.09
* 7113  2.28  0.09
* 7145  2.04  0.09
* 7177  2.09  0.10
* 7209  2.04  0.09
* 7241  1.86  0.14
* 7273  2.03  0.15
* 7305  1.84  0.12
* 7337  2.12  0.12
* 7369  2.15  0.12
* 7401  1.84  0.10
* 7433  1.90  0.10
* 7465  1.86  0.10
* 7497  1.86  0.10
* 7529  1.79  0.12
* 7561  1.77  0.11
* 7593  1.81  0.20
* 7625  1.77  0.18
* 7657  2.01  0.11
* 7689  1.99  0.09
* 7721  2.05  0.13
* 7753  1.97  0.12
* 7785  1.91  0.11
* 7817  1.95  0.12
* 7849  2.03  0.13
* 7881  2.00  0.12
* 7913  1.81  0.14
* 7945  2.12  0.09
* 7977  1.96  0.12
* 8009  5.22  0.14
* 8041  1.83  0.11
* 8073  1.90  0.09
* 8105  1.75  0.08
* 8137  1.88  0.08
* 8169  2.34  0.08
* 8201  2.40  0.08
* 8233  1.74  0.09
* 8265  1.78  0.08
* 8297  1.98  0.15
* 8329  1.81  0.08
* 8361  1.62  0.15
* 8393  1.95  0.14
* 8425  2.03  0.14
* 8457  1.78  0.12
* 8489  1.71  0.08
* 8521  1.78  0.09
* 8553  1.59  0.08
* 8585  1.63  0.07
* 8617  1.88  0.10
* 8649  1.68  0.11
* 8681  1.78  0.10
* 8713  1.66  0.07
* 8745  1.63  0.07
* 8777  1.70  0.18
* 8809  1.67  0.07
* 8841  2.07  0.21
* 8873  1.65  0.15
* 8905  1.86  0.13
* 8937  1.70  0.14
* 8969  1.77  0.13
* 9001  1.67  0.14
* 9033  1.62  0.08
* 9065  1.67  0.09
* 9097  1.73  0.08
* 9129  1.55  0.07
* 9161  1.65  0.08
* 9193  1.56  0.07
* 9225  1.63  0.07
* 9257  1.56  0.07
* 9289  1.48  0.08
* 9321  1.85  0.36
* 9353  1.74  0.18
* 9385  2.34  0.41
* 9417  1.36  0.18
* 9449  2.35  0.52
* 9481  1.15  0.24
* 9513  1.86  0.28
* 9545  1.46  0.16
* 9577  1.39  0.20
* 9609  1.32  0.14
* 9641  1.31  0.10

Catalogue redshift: 0.218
